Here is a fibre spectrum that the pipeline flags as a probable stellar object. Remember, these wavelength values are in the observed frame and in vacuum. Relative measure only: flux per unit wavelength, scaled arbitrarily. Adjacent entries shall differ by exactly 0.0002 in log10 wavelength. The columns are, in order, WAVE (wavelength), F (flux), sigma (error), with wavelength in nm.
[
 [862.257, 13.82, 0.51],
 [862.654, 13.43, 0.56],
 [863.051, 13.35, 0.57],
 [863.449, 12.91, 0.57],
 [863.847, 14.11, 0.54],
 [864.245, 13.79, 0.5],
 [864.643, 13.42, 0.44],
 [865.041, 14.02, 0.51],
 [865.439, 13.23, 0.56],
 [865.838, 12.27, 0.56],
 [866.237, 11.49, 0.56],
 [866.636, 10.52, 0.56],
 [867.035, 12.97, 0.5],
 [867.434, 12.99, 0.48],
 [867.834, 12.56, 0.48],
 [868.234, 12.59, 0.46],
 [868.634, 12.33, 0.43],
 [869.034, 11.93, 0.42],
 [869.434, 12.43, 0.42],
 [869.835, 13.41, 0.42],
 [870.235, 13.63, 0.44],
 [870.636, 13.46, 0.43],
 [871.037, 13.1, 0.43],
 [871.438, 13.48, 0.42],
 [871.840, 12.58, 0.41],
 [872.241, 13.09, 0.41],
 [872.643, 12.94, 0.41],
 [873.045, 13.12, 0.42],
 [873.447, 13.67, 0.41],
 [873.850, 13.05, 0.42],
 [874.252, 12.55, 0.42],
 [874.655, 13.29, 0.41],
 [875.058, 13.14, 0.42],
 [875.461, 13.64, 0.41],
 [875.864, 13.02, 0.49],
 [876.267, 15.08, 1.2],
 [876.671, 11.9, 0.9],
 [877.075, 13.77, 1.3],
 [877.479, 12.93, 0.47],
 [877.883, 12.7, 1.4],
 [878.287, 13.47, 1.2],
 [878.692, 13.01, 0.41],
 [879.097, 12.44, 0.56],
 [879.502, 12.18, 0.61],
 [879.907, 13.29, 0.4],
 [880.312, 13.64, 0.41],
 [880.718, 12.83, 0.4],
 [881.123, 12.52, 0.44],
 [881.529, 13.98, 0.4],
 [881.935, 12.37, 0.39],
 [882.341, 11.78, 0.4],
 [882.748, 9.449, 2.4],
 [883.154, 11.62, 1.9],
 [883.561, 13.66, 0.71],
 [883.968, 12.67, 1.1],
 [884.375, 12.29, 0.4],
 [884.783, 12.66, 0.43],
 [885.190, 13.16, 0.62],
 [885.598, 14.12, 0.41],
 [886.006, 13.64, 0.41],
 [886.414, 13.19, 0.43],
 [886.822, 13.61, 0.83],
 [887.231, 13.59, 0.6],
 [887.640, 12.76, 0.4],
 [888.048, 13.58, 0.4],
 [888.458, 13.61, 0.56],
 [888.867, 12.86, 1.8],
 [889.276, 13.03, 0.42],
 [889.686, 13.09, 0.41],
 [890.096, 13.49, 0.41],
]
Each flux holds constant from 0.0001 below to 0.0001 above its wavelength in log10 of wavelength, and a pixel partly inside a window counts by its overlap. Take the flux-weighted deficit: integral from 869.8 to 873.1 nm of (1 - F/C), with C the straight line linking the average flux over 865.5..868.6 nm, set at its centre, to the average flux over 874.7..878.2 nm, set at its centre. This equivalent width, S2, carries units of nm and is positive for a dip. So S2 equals -0.12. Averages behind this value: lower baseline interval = 12.2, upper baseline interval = 13.3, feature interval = 13.2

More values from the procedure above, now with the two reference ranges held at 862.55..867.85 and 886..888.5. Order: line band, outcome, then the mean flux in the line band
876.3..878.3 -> 0.02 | 13.1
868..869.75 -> 0.08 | 12.4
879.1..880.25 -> 0.04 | 12.8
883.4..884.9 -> 0.06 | 12.8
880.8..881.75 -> 0.01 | 13.2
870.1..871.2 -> -0.03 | 13.4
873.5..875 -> 0.01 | 13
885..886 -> -0.02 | 13.6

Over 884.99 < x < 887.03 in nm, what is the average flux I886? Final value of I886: 13.5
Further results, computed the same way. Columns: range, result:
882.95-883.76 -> 12.6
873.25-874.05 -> 13.3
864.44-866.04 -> 13.2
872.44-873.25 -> 13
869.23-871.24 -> 13.2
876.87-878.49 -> 13.2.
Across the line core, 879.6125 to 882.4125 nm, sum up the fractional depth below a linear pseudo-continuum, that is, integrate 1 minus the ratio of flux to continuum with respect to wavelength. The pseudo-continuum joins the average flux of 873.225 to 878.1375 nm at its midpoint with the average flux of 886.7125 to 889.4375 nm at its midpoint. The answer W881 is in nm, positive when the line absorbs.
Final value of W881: 0.07 nm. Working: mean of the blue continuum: 13.2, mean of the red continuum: 13.3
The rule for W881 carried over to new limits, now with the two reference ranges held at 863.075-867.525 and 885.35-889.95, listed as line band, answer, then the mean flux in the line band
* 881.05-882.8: 0.14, 12.2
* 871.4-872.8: 0.01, 13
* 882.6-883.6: 0.14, 11.4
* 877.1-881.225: 0.08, 12.9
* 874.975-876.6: -0.06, 13.6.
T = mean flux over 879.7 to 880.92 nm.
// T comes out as 13.2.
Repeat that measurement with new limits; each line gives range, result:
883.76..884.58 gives 12.5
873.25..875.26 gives 13.1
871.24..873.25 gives 13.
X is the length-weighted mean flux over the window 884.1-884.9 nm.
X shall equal 12.5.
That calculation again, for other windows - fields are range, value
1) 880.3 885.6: 12.5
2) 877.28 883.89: 12.6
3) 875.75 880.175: 13.1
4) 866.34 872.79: 12.7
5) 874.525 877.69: 13.3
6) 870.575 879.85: 13.1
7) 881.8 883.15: 11.2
